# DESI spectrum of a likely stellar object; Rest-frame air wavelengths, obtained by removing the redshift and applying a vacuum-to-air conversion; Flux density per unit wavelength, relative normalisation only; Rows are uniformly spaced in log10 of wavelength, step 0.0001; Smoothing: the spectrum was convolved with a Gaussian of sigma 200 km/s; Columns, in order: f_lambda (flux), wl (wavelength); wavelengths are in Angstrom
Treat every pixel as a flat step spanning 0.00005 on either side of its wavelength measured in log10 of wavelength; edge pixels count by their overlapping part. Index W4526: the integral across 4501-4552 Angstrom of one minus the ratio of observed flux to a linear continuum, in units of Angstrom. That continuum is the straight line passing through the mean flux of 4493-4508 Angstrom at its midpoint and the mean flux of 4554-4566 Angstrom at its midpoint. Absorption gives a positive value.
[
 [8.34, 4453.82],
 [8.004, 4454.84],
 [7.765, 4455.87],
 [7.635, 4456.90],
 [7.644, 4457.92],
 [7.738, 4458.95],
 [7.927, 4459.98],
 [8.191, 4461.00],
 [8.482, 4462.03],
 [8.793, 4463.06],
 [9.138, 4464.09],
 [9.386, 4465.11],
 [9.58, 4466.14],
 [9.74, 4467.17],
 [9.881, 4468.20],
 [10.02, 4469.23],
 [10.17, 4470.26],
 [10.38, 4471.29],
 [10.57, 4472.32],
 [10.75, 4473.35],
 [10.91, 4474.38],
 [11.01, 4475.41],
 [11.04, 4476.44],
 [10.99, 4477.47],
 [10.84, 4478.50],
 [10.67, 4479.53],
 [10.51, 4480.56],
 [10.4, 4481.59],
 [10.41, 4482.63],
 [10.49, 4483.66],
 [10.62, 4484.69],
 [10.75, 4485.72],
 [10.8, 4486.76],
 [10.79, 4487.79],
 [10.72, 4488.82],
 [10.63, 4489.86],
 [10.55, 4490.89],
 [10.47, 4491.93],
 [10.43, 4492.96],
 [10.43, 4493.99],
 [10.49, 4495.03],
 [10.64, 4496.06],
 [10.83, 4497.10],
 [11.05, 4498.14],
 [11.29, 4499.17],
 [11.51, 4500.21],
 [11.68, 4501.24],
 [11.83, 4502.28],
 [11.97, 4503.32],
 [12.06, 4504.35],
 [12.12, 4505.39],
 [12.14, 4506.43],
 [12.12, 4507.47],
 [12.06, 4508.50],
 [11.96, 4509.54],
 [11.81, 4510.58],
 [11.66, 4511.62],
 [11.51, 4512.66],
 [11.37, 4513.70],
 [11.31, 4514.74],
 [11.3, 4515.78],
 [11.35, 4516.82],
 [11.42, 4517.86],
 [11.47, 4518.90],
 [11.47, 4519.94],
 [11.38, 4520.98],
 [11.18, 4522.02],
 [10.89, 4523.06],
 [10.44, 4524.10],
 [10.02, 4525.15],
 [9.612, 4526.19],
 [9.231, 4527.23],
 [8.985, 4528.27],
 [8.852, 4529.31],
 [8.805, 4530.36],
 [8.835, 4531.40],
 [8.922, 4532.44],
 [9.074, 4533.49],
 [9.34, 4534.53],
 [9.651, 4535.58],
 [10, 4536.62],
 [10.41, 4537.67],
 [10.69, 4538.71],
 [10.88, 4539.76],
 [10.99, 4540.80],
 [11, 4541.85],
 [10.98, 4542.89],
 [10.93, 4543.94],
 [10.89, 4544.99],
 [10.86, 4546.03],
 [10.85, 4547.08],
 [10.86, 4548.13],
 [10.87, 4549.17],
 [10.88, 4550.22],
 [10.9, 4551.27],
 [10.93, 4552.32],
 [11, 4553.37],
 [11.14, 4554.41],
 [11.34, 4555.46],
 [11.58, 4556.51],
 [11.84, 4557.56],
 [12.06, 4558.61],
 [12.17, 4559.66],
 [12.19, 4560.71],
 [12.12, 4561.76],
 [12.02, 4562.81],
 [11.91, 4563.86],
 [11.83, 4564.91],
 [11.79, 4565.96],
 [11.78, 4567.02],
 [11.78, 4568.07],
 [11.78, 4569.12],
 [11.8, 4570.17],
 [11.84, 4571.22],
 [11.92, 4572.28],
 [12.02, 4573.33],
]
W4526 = 3.5 Angstrom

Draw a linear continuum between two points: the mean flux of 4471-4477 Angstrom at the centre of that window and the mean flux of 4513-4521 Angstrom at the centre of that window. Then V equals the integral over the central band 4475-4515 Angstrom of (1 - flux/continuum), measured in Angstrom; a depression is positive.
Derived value -0.1 Angstrom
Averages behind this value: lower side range 10.8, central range 11.1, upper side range 11.4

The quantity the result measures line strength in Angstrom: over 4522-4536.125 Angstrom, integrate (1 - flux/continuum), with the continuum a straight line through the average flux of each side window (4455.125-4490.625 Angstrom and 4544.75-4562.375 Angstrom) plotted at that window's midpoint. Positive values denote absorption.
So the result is 1.8 Angstrom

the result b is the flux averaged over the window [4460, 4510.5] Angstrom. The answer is 10.7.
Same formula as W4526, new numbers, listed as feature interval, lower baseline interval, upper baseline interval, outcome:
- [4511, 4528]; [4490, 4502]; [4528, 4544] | -1.1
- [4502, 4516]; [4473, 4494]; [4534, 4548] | -1.5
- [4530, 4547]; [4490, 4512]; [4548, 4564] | 1.9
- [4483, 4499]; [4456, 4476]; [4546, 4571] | -1.2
